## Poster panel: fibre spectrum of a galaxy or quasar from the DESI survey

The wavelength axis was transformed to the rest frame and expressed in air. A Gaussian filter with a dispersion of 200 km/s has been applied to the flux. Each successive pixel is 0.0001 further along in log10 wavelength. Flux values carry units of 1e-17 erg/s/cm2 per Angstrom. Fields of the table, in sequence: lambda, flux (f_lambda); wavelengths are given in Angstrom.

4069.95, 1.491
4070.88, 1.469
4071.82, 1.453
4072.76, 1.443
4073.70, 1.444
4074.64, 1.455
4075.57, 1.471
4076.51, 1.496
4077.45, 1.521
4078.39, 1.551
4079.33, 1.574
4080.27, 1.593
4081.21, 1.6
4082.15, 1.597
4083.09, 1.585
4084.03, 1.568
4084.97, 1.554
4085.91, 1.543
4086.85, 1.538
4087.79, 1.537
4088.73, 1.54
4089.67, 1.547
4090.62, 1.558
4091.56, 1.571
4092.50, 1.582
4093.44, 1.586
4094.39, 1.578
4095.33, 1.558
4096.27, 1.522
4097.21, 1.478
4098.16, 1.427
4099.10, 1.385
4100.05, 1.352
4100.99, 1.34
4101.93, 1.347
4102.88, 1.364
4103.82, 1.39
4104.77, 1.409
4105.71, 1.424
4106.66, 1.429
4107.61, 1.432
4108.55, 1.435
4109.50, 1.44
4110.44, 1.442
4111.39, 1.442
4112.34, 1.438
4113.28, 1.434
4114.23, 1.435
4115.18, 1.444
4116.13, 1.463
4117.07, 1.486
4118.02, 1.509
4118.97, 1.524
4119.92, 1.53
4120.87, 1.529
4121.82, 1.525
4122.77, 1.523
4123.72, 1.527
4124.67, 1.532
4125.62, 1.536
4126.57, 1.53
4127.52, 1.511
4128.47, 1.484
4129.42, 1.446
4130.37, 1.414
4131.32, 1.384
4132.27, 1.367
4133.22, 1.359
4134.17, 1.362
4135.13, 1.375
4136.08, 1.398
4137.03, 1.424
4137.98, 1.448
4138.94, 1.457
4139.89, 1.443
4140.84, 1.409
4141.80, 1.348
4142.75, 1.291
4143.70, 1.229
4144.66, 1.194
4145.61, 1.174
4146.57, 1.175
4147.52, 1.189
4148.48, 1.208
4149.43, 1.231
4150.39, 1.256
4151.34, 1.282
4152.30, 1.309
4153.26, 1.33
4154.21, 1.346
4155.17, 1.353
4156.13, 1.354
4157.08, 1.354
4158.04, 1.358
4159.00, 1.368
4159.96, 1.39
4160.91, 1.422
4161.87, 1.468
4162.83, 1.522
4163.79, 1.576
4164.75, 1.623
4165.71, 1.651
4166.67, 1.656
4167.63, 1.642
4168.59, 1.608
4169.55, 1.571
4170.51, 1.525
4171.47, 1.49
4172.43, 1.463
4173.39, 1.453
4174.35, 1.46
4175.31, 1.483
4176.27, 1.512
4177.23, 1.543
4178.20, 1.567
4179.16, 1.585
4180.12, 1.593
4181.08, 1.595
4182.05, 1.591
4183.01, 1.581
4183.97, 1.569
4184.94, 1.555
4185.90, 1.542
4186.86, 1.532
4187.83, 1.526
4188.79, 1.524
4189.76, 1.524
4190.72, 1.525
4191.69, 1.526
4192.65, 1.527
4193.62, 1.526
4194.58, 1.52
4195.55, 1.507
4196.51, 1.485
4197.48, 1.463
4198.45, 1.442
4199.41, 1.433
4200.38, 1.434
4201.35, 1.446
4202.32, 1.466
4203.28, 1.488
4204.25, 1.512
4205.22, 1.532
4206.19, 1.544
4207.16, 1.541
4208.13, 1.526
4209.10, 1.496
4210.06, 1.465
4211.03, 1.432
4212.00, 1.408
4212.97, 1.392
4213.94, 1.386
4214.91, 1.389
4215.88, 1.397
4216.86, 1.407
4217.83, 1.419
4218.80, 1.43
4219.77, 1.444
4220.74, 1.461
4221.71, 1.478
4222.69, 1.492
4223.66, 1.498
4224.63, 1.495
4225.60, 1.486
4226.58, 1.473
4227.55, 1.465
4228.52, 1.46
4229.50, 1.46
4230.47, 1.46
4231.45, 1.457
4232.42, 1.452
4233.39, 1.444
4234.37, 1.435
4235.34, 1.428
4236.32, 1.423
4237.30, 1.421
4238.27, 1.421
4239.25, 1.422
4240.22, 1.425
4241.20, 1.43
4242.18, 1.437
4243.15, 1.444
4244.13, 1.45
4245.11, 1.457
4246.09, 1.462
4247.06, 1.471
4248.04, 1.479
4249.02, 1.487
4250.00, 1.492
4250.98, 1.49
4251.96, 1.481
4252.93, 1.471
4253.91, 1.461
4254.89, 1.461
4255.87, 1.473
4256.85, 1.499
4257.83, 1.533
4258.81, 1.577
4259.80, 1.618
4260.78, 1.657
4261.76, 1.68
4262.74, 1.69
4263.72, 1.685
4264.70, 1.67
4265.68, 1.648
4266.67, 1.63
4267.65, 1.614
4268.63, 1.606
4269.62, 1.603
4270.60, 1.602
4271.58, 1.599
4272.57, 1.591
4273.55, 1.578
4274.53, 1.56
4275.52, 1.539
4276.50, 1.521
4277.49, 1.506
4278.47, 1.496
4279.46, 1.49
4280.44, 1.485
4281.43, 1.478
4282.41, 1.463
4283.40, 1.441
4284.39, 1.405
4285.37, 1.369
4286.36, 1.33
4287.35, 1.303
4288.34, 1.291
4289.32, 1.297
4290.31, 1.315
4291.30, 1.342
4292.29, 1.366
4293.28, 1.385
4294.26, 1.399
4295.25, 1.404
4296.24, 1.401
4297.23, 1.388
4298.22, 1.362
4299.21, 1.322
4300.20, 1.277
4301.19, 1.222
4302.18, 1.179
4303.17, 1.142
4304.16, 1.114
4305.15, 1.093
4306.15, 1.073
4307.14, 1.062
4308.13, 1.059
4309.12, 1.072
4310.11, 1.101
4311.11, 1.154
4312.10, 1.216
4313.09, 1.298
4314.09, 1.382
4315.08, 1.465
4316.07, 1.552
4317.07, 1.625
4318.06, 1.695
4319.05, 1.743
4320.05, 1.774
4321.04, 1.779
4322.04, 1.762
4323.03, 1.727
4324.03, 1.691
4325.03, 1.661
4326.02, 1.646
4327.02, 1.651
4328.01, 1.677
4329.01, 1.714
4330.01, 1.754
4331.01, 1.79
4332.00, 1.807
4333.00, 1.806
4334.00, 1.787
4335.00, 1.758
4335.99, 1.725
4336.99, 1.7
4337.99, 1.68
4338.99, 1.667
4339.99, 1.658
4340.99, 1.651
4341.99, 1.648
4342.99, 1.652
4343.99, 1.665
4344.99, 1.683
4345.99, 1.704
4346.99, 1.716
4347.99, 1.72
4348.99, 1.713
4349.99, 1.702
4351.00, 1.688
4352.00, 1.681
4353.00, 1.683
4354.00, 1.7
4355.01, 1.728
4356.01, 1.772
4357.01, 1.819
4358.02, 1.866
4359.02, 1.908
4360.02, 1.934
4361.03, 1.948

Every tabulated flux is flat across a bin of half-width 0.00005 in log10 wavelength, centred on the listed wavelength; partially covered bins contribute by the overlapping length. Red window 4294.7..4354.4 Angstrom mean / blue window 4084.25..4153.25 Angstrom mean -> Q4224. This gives 1.1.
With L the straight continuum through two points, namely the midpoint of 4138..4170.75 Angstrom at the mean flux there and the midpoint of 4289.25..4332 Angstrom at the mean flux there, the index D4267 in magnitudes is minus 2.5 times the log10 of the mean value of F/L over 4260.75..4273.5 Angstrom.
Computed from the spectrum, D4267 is -0.15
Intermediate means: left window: 1.39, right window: 1.43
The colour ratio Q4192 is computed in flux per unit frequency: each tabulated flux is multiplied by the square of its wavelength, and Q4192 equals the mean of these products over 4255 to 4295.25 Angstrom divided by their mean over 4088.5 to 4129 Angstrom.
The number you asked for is 1.10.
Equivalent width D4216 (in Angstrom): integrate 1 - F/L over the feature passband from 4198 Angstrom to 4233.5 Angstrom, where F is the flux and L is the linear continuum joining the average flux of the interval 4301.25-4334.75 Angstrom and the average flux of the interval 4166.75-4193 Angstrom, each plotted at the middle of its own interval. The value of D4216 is 1.6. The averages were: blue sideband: 1.54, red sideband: 1.49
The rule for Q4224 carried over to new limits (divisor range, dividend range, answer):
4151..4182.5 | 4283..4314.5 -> 0.85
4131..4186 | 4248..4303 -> 1.03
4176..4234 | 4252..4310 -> 0.96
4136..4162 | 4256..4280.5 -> 1.20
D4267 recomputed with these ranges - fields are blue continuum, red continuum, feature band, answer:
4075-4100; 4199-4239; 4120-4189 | 0.04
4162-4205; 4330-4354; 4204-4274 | 0.07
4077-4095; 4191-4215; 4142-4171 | 0.09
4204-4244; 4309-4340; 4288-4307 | 0.22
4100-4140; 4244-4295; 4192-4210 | -0.01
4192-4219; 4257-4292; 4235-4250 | 0.04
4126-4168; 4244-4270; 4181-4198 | -0.06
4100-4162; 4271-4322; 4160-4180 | -0.11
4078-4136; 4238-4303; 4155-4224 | -0.01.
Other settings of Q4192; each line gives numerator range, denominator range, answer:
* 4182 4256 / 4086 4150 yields 1.08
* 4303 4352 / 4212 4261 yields 1.12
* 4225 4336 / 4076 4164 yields 1.11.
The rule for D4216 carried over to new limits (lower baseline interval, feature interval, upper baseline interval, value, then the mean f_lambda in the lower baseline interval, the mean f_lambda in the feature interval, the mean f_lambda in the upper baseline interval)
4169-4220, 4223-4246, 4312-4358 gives 1.47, 1.5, 1.45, 1.68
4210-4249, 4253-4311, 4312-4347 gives 5.07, 1.44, 1.42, 1.67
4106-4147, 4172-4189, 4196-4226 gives -1.06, 1.42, 1.54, 1.46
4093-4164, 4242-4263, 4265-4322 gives -1.51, 1.41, 1.51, 1.41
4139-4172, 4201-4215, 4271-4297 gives -0.59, 1.39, 1.47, 1.44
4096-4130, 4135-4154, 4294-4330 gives 1.87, 1.46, 1.31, 1.42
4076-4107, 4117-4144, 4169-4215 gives 1.06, 1.5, 1.45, 1.51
